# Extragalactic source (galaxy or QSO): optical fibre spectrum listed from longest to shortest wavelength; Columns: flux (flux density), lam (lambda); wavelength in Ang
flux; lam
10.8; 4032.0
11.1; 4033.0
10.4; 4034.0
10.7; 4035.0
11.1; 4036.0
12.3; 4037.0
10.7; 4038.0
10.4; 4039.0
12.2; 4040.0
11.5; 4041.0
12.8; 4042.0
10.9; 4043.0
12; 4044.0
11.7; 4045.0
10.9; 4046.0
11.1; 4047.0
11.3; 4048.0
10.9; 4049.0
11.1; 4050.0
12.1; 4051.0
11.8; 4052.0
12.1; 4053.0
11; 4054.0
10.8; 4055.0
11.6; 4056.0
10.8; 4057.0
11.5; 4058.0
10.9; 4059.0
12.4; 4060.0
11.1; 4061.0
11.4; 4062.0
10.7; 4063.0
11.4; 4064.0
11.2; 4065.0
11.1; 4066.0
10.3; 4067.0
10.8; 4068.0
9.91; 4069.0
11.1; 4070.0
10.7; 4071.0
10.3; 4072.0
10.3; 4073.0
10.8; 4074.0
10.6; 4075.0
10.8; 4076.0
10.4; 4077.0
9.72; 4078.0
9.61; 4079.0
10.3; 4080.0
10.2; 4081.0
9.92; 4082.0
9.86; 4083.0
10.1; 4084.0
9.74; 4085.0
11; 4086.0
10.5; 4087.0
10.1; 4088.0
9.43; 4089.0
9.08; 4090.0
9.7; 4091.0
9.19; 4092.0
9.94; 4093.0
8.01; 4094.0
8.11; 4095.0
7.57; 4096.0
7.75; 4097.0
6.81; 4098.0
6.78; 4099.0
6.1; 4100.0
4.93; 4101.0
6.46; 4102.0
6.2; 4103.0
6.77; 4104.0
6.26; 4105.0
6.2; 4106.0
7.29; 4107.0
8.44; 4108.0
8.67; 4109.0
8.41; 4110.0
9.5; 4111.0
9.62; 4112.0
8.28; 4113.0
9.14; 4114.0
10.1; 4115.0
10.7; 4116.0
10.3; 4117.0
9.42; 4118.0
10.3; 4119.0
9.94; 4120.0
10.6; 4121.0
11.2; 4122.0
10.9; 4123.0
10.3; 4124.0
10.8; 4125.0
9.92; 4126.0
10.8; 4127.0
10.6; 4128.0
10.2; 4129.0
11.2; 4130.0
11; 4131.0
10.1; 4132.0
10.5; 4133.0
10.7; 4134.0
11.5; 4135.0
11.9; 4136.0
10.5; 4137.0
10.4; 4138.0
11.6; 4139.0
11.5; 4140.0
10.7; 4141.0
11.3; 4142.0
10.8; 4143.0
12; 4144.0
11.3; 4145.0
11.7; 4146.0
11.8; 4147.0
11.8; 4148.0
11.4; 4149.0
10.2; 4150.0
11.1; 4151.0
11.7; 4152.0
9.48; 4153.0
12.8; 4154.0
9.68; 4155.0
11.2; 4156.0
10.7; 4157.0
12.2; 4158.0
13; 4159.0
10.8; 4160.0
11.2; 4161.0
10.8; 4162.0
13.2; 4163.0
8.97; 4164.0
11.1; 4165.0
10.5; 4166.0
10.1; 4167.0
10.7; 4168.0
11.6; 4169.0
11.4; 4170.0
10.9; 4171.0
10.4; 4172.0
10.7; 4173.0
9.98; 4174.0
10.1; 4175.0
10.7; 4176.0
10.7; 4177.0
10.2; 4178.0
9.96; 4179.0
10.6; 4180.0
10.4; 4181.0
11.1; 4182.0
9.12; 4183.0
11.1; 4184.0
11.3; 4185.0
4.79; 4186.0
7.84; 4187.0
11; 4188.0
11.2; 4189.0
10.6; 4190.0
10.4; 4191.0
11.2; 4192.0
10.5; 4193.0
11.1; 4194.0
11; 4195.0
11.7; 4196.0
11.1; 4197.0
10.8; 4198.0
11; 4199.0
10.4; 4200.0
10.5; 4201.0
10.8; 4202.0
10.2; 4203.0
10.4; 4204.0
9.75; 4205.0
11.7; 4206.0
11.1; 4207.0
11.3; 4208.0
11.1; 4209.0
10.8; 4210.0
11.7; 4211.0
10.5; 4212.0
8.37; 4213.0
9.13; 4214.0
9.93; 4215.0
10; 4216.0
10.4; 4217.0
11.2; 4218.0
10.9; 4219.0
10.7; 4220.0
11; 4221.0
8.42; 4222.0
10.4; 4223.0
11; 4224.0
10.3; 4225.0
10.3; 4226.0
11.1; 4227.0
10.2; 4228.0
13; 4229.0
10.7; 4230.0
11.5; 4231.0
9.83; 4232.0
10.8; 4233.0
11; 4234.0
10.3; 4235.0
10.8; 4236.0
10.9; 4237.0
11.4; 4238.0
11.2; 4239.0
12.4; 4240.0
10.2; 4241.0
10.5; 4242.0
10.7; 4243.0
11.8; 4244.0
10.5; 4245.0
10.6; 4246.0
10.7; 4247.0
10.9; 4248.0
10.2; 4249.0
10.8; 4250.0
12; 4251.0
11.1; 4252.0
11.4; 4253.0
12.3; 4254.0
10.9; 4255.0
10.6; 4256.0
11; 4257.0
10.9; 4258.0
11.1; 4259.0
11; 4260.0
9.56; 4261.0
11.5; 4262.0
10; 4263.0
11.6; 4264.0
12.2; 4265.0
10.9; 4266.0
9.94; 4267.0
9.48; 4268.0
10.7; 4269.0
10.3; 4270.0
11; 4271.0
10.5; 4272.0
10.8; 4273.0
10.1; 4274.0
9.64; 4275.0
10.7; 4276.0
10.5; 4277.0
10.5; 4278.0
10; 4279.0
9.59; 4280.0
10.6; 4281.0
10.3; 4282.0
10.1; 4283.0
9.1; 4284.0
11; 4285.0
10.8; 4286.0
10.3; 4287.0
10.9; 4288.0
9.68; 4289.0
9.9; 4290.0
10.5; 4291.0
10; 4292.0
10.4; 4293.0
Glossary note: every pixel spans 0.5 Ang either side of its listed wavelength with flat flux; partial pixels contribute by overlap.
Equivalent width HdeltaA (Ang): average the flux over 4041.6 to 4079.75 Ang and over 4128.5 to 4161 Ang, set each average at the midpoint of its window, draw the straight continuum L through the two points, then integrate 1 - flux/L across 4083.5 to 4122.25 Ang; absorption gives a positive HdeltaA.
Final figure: 8.5 Ang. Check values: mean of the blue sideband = 11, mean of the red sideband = 11.1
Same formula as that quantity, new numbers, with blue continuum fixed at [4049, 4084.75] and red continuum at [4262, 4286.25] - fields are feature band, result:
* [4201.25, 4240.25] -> -0.5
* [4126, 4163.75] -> -1.6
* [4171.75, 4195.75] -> 0.8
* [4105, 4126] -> 2.5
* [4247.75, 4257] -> -0.6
